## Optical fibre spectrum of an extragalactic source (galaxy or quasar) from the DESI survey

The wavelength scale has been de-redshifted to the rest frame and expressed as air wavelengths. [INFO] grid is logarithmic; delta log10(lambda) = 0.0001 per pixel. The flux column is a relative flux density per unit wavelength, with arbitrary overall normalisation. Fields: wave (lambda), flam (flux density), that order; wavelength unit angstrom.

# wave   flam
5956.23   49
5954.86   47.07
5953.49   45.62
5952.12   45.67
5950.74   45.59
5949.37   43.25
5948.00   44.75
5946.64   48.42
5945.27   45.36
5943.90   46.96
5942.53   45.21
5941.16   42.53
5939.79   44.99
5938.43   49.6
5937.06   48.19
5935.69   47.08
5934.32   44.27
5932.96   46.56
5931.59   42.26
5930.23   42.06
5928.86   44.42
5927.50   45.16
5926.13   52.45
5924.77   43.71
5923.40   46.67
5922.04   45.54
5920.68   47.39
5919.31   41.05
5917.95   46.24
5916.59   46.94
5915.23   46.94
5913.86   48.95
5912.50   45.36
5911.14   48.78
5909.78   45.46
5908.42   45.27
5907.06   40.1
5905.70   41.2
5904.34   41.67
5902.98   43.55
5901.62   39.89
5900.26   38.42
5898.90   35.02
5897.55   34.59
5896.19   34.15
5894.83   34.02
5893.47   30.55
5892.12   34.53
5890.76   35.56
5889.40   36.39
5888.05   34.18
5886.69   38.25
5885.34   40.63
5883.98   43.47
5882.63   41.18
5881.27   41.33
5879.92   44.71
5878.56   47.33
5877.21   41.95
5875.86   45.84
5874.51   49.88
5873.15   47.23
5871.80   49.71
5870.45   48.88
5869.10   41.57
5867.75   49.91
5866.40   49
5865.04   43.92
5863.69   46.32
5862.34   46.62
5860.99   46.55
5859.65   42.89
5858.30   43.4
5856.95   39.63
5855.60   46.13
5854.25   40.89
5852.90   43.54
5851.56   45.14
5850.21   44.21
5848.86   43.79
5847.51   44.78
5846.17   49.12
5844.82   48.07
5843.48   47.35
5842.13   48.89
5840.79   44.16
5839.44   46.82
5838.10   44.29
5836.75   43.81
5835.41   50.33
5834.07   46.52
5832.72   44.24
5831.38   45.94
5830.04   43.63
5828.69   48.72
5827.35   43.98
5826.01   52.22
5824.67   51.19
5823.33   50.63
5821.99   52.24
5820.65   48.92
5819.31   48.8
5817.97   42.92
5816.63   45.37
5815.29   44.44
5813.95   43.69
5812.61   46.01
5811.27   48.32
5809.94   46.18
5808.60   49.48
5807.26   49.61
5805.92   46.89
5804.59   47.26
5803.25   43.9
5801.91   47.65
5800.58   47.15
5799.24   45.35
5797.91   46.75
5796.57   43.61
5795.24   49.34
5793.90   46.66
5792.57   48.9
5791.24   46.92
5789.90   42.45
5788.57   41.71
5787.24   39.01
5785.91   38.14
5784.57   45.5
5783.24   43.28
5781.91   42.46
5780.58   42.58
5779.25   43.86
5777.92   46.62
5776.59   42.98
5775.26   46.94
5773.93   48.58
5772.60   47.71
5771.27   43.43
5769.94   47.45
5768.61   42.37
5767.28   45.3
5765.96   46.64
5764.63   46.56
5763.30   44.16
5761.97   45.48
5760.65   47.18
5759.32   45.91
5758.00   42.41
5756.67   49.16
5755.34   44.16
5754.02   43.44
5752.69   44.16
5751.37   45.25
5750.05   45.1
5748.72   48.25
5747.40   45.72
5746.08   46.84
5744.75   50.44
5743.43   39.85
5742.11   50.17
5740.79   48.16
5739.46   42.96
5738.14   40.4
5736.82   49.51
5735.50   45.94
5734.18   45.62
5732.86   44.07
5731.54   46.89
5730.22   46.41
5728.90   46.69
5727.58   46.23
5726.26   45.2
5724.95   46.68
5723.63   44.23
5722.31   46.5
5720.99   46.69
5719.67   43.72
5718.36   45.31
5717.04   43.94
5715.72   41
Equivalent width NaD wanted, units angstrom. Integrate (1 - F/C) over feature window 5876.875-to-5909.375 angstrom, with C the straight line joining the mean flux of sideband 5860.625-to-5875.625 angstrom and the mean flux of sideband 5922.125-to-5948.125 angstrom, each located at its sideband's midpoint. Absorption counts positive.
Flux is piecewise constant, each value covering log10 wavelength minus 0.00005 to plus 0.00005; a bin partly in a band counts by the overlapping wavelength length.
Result 5.3 angstrom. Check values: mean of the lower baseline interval 47.2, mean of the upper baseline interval 45.8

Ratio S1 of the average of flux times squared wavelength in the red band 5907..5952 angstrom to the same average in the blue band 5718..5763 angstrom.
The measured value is 1.07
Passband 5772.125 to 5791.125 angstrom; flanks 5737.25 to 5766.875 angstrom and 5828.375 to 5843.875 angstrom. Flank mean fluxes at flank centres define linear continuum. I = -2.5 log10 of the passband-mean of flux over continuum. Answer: 0.05 mag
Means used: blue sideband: 45.6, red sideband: 46.1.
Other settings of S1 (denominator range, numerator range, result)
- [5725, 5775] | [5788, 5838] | 1.04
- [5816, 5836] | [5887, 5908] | 0.80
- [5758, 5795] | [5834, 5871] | 1.04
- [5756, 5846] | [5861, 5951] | 0.98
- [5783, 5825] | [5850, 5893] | 0.96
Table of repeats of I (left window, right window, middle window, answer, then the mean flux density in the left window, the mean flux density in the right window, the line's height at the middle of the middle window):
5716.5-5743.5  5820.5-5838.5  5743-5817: 0.03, 45.6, 47.6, 46.6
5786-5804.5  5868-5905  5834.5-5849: -0.09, 45.2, 40.6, 42.9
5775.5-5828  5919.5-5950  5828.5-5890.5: 0.03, 46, 45.7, 45.9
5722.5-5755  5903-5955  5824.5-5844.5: -0.03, 45.8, 45.5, 45.6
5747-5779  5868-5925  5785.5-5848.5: -0.05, 45.6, 42.3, 44.3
